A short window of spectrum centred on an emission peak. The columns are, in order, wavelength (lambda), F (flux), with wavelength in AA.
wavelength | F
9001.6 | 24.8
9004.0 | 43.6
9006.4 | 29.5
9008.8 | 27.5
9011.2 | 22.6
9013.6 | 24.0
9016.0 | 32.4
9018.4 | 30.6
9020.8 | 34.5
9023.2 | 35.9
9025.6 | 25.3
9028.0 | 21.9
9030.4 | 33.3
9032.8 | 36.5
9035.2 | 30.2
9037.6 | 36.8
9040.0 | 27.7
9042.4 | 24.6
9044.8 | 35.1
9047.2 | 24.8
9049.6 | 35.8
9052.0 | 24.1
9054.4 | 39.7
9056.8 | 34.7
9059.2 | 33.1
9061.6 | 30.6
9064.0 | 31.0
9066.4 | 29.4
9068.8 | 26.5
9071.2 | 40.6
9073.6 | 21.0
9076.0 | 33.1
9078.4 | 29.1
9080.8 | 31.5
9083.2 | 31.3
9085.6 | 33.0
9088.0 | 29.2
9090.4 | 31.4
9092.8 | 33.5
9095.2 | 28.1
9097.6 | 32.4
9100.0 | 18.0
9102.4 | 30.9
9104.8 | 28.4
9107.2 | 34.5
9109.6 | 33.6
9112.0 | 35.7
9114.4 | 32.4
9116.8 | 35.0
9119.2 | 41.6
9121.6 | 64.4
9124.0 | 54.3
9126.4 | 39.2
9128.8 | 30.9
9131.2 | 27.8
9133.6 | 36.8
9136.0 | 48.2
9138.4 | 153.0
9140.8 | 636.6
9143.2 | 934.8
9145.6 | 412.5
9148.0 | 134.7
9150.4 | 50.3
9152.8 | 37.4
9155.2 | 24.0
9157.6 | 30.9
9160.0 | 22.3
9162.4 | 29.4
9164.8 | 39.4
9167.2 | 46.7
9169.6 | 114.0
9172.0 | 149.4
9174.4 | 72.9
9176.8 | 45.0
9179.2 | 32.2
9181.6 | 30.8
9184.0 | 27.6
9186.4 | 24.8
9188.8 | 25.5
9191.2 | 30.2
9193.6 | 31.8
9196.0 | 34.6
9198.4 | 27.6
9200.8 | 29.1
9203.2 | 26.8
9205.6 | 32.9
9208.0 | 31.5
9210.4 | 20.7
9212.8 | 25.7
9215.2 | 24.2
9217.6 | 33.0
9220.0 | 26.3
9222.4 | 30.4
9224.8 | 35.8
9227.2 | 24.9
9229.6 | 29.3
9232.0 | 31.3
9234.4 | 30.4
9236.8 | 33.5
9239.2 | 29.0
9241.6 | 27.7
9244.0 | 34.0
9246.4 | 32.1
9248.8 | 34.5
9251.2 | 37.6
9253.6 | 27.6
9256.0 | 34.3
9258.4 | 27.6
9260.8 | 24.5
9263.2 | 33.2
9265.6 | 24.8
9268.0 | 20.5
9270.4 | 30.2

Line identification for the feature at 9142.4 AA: Halpha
